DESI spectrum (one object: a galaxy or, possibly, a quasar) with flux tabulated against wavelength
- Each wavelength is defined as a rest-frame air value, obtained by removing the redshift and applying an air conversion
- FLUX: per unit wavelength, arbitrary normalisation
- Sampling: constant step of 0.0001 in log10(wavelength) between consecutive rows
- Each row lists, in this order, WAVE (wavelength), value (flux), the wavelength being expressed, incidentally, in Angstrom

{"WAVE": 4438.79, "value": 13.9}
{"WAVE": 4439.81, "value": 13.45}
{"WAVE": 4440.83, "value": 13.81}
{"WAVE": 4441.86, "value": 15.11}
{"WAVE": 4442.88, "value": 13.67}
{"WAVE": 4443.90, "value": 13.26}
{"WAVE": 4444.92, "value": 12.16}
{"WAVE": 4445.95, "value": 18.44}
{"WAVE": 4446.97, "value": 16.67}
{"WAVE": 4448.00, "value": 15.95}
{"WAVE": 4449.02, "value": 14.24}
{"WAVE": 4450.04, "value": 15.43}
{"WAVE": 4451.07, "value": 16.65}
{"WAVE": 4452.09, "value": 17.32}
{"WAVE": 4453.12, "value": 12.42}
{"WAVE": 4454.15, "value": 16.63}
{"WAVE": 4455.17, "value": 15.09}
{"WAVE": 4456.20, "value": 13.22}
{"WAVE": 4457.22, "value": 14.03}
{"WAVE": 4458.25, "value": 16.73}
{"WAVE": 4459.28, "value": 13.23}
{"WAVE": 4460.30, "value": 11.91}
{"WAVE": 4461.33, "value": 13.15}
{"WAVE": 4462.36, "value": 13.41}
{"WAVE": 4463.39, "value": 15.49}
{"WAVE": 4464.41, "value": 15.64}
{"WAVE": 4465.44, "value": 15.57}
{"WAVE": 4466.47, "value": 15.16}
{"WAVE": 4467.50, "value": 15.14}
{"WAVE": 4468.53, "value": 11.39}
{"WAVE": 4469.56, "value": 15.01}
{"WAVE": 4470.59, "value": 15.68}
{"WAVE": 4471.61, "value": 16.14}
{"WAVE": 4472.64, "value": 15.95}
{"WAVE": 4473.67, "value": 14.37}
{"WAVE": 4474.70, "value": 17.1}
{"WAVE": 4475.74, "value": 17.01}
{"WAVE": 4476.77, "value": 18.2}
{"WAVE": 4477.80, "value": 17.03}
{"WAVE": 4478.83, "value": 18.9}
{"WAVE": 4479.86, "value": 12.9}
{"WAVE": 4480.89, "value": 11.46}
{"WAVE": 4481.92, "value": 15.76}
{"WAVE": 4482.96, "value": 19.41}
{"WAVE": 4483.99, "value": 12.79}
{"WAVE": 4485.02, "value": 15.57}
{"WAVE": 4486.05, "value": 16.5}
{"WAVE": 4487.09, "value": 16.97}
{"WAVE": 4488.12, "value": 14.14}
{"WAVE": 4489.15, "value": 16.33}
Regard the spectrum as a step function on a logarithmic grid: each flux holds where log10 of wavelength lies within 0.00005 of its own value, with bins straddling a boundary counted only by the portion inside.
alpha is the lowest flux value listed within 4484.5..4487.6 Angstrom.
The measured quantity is 15.57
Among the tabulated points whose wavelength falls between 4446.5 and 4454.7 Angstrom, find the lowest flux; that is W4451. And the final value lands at 12.42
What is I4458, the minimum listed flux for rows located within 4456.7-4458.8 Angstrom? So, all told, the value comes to 14.03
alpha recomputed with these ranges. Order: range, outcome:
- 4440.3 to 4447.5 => 12.16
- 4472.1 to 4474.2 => 14.37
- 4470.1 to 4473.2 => 15.68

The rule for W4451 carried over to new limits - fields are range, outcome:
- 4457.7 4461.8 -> 11.91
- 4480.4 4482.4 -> 11.46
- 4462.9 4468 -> 15.14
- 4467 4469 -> 11.39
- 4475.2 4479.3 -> 17.01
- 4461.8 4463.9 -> 13.41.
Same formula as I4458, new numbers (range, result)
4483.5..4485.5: 12.79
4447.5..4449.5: 14.24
